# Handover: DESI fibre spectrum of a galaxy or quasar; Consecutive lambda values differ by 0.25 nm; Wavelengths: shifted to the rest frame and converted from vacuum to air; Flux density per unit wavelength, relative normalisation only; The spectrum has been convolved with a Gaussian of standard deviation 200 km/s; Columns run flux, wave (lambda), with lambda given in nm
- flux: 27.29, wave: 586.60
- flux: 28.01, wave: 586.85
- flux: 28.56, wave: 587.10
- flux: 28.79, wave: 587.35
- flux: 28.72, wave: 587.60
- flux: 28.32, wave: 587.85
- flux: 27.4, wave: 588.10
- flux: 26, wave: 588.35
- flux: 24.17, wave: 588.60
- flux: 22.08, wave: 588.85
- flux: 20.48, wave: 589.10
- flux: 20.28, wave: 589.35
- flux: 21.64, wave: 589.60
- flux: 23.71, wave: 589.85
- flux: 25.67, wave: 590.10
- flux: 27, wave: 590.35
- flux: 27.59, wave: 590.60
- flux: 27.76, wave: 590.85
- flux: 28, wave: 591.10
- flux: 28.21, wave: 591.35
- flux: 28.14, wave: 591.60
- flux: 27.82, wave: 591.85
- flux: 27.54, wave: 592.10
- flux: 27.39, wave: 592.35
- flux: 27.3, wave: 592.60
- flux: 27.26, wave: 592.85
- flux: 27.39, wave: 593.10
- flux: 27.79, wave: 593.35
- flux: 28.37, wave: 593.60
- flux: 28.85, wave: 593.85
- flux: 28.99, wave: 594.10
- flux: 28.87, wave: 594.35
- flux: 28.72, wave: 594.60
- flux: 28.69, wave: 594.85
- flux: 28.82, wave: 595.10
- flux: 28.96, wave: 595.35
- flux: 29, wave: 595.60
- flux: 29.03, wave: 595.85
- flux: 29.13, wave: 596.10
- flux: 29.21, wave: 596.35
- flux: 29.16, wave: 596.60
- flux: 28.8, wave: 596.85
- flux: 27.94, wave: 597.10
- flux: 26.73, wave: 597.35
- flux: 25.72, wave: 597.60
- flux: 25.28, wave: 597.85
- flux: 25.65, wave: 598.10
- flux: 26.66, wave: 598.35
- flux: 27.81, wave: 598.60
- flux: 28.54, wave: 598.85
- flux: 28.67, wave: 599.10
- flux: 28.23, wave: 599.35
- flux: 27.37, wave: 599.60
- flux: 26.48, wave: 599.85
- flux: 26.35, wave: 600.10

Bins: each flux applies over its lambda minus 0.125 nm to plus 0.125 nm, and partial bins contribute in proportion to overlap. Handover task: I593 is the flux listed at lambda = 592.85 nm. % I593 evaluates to 27.26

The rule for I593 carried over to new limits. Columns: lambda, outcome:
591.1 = 28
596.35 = 29.21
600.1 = 26.35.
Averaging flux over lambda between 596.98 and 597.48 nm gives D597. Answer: 27.3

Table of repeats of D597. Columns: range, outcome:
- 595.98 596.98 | 29.1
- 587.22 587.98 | 28.6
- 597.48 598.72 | 26.2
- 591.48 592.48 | 27.7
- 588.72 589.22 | 21.3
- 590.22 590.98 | 27.4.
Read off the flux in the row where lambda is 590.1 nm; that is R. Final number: 25.67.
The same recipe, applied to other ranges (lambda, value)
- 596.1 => 29.13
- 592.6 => 27.3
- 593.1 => 27.39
